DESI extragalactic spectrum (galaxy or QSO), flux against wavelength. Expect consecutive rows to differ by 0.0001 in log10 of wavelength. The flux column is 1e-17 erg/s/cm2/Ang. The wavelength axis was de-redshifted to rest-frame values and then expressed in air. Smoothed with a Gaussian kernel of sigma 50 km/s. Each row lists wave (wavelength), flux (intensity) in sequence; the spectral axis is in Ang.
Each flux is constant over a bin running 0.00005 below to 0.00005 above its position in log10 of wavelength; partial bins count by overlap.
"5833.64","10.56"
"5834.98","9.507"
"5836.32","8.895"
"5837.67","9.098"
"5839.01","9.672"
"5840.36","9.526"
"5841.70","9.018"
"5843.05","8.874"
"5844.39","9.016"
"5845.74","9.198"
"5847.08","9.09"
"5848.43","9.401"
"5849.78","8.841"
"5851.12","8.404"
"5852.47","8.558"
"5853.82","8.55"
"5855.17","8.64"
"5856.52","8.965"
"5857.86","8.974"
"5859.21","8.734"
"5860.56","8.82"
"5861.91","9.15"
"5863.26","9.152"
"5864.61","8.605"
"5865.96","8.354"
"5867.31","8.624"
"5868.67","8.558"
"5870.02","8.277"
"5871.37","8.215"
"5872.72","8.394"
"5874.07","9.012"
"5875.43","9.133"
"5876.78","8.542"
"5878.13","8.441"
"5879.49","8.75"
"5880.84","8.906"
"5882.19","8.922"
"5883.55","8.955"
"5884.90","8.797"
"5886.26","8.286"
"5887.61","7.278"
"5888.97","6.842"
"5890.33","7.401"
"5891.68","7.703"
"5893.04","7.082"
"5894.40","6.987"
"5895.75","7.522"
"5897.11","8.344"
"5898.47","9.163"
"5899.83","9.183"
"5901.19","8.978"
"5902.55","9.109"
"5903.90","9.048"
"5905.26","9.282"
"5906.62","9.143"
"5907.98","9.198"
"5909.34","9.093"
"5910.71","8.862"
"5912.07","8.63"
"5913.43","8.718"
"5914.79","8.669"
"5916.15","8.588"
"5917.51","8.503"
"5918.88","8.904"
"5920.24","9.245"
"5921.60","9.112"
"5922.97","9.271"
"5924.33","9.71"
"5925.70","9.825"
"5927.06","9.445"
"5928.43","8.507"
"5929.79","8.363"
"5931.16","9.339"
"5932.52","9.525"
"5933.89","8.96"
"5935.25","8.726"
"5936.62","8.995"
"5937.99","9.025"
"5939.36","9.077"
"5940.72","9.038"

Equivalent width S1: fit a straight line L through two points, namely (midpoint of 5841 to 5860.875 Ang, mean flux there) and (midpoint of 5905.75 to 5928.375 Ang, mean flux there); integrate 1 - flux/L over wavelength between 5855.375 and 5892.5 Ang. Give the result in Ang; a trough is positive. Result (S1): 1.8 Ang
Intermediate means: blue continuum 8.88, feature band 8.51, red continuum 9.04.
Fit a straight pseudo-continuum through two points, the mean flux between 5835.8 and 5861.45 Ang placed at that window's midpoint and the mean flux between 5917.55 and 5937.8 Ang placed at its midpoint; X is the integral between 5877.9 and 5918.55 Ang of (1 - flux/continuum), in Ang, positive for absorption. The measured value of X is 2.6 Ang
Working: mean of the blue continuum 8.96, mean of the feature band 8.48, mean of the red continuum 9.11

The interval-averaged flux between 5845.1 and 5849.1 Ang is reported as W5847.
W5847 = 9.24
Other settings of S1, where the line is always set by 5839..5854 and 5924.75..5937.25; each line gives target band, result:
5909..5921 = 0.37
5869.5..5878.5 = 0.44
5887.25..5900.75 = 1.89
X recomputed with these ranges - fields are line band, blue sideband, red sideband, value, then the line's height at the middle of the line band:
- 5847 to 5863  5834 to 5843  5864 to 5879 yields 0.2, 8.93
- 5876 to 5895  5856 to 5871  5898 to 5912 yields 1.8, 8.92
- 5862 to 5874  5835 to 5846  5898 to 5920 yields 0.7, 9.09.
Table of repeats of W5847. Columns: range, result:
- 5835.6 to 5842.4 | 9.24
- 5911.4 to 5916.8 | 8.66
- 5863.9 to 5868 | 8.52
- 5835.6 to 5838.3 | 9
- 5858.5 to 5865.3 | 8.89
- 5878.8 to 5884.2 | 8.88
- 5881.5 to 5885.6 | 8.89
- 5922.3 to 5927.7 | 9.57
